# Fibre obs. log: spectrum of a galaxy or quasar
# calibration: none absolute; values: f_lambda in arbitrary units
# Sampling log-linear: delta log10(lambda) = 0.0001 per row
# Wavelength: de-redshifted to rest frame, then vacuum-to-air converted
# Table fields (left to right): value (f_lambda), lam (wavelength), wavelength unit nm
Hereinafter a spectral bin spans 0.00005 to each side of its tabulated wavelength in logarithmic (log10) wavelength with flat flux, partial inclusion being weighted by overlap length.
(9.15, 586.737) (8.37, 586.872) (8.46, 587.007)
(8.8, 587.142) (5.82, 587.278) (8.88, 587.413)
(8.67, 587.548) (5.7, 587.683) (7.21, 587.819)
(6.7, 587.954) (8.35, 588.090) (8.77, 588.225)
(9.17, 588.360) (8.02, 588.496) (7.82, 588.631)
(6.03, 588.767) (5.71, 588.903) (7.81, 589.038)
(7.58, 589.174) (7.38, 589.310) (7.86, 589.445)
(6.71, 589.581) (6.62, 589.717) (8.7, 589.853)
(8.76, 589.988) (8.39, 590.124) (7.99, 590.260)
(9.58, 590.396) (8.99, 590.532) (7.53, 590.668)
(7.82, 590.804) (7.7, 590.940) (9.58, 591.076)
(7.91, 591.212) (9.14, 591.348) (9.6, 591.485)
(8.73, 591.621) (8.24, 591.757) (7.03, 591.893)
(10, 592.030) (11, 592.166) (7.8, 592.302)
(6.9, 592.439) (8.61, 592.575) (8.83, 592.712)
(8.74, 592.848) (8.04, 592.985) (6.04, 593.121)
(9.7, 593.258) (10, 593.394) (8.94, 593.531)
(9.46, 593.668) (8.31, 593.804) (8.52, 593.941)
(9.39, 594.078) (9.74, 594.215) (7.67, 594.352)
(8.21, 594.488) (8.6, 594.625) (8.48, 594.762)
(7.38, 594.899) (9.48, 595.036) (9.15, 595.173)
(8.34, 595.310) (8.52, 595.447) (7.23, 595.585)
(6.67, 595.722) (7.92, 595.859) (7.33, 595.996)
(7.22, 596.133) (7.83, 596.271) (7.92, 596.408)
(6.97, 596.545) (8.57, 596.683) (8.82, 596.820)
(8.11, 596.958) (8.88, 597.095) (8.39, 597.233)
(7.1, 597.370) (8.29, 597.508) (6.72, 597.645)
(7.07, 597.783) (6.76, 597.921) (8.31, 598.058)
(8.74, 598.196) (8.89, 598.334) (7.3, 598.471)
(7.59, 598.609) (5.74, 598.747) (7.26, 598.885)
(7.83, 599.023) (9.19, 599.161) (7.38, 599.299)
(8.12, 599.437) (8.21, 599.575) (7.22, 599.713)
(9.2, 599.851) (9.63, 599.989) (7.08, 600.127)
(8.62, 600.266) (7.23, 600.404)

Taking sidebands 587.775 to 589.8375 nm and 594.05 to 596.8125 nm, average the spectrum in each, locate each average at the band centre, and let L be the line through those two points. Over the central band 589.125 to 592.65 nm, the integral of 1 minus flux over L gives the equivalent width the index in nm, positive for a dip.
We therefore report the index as -0.29 nm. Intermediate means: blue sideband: 7.48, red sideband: 8.13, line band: 8.32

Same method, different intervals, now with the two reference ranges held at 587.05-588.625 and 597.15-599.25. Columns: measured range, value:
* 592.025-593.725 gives -0.211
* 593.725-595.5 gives -0.199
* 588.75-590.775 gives 0.014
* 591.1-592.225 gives -0.171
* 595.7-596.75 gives 0.016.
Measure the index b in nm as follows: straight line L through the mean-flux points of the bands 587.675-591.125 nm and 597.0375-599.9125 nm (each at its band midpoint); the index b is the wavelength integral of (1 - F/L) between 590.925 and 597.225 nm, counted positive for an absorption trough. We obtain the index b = -0.49 nm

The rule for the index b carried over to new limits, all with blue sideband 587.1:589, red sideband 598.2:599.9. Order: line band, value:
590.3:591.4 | -0.13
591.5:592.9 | -0.18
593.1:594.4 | -0.20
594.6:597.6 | -0.11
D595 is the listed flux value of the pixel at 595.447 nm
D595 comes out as 8.52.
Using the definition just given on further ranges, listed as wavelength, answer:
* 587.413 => 8.88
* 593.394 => 10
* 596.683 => 8.57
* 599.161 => 9.19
